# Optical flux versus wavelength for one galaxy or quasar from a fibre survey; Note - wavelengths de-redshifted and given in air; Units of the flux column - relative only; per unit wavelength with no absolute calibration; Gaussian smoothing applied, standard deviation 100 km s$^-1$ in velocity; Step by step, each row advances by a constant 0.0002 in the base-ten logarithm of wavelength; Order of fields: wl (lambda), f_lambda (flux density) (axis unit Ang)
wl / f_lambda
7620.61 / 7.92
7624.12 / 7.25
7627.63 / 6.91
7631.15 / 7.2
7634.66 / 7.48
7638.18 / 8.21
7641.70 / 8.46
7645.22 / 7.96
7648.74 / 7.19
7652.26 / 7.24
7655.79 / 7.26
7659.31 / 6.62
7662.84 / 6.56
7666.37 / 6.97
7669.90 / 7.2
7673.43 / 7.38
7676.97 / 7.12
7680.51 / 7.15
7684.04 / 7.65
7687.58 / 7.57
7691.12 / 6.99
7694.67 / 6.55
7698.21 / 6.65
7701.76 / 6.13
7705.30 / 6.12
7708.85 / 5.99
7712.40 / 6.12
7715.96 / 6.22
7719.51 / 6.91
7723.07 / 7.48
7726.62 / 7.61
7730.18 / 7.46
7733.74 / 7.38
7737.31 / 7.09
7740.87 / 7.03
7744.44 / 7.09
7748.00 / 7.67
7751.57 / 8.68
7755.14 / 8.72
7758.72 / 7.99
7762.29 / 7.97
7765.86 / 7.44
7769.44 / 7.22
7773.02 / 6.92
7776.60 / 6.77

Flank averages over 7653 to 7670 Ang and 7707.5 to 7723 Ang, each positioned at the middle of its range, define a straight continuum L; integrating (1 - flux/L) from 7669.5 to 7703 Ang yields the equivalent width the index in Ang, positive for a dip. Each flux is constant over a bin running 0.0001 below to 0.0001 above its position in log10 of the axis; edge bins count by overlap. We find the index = -1.7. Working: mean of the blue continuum 6.91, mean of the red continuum 6.45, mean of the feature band 7.05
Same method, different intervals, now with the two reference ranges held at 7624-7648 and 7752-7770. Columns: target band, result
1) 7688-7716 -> 5.0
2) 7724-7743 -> 1.4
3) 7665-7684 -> 1.3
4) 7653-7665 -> 1.3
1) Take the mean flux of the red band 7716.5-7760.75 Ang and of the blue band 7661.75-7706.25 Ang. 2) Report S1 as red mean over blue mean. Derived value 1.1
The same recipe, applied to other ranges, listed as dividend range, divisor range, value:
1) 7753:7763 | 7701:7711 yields 1.36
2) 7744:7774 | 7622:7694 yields 1.07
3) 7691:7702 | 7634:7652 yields 0.84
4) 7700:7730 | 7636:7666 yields 0.89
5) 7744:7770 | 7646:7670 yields 1.13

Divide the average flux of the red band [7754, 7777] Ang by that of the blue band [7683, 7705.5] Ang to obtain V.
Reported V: 1.11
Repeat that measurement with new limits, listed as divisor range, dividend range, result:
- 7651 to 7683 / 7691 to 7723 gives 0.91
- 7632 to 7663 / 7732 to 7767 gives 1.03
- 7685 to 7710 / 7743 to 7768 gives 1.20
